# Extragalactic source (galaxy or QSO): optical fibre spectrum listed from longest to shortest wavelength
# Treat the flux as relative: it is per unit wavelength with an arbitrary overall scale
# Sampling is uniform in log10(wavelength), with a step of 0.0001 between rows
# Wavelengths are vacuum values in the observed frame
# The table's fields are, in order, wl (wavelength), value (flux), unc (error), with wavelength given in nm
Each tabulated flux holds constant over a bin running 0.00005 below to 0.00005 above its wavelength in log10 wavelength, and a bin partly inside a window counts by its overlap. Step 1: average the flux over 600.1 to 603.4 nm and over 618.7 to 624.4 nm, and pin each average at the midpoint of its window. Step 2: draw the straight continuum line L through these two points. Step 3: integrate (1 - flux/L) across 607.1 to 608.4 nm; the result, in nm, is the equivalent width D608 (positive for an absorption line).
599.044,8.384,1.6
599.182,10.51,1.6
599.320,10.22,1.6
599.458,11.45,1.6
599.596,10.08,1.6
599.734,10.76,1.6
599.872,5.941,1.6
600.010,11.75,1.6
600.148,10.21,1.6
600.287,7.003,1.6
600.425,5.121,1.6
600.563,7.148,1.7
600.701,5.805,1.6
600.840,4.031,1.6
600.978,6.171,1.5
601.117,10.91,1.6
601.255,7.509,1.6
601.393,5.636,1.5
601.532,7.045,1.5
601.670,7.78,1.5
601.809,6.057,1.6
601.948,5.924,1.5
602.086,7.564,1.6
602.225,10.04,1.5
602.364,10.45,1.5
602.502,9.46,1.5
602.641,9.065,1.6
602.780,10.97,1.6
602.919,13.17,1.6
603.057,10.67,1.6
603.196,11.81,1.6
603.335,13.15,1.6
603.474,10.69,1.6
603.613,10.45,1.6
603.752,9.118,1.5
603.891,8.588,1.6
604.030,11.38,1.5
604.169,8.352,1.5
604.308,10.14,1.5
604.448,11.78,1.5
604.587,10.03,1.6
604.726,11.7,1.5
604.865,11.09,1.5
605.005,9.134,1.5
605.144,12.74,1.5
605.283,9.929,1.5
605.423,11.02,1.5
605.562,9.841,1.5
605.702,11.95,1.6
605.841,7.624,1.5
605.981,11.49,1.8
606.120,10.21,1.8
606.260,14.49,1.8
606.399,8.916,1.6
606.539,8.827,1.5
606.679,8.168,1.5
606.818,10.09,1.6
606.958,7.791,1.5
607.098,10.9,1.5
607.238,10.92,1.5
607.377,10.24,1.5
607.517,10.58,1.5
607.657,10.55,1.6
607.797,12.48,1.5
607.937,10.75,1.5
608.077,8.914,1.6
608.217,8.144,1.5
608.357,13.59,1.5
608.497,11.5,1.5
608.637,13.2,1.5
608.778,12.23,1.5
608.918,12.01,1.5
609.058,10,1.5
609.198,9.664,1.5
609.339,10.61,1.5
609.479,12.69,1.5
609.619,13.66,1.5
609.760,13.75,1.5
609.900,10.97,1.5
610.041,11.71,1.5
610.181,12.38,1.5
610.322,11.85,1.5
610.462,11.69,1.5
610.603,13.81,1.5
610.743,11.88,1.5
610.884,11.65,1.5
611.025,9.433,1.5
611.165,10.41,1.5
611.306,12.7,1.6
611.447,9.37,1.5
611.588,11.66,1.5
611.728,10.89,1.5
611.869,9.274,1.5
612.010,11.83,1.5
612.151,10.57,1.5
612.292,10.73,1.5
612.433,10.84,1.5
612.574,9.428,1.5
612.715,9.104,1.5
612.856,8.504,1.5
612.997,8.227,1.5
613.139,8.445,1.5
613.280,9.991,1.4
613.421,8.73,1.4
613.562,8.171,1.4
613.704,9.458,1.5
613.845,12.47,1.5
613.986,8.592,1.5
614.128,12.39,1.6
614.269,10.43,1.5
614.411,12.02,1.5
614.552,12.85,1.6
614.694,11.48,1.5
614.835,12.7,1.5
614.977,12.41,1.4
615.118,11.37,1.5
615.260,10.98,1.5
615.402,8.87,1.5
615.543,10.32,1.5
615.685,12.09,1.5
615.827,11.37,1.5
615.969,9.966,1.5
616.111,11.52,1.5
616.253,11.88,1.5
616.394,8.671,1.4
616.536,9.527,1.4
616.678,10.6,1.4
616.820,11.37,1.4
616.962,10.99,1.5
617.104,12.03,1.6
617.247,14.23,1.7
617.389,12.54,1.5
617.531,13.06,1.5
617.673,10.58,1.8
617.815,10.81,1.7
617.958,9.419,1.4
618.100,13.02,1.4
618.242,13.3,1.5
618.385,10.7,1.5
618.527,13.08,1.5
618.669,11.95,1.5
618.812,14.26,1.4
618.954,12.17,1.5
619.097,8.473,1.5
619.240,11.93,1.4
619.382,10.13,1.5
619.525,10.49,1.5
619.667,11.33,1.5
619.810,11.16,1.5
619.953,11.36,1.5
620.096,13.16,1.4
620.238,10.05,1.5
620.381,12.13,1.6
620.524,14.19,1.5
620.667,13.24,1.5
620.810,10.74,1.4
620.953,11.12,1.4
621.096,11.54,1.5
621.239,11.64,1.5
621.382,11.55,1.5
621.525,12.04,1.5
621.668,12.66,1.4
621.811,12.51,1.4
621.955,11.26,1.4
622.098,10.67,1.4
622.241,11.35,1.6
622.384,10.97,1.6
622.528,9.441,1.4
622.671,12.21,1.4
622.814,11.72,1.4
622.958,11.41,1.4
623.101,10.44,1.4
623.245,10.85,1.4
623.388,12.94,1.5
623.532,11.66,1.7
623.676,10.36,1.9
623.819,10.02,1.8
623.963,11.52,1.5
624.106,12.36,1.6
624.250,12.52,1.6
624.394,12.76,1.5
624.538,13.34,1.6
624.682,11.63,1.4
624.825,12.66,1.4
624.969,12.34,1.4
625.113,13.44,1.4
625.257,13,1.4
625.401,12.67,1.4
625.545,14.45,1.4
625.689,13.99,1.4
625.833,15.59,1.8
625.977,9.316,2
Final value -0.175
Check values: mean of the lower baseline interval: 8.43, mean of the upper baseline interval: 11.5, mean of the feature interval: 10.6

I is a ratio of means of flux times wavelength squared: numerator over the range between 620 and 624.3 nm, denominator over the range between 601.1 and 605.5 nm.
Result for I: 1.26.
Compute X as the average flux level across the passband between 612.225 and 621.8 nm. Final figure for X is 11.2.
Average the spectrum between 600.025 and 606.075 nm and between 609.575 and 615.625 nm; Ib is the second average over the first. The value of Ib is 1.2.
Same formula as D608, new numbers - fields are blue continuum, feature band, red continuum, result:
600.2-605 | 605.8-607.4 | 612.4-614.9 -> -0.10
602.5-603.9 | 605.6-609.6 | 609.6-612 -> 0.19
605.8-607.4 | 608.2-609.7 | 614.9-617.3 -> -0.21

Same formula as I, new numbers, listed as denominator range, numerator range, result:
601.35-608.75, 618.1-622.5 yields 1.21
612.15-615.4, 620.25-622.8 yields 1.15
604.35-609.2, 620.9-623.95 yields 1.12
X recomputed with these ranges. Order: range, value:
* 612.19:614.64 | 10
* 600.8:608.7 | 9.93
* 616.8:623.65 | 11.7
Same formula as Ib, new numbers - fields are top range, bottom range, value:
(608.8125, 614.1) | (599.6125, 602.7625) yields 1.36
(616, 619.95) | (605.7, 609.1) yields 1.08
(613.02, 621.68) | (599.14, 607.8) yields 1.18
